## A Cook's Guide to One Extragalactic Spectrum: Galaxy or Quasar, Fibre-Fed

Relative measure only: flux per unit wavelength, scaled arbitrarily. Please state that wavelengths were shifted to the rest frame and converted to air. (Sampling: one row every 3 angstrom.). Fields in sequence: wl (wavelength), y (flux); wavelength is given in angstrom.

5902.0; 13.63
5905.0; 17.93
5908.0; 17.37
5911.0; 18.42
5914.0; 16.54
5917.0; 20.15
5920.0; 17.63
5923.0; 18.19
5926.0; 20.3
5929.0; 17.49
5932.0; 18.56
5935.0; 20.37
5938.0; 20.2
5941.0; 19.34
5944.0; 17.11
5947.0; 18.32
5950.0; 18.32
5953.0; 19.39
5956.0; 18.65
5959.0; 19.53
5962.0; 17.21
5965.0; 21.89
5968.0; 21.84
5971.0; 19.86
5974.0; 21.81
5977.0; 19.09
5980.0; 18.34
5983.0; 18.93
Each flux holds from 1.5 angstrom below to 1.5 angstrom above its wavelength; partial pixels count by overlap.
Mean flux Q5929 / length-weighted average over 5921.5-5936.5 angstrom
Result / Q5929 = 19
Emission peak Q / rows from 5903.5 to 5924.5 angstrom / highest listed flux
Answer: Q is 20.15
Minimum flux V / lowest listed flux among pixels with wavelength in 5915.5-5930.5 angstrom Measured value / 17.49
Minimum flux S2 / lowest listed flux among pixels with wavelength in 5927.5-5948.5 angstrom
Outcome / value 17.11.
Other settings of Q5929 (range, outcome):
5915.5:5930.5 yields 18.8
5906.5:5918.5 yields 18.1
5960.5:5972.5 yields 20.2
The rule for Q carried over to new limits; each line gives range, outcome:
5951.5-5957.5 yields 19.39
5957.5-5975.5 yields 21.89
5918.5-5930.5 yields 20.3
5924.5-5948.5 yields 20.37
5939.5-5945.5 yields 19.34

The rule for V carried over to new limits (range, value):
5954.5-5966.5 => 17.21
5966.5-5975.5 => 19.86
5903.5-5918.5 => 16.54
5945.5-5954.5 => 18.32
